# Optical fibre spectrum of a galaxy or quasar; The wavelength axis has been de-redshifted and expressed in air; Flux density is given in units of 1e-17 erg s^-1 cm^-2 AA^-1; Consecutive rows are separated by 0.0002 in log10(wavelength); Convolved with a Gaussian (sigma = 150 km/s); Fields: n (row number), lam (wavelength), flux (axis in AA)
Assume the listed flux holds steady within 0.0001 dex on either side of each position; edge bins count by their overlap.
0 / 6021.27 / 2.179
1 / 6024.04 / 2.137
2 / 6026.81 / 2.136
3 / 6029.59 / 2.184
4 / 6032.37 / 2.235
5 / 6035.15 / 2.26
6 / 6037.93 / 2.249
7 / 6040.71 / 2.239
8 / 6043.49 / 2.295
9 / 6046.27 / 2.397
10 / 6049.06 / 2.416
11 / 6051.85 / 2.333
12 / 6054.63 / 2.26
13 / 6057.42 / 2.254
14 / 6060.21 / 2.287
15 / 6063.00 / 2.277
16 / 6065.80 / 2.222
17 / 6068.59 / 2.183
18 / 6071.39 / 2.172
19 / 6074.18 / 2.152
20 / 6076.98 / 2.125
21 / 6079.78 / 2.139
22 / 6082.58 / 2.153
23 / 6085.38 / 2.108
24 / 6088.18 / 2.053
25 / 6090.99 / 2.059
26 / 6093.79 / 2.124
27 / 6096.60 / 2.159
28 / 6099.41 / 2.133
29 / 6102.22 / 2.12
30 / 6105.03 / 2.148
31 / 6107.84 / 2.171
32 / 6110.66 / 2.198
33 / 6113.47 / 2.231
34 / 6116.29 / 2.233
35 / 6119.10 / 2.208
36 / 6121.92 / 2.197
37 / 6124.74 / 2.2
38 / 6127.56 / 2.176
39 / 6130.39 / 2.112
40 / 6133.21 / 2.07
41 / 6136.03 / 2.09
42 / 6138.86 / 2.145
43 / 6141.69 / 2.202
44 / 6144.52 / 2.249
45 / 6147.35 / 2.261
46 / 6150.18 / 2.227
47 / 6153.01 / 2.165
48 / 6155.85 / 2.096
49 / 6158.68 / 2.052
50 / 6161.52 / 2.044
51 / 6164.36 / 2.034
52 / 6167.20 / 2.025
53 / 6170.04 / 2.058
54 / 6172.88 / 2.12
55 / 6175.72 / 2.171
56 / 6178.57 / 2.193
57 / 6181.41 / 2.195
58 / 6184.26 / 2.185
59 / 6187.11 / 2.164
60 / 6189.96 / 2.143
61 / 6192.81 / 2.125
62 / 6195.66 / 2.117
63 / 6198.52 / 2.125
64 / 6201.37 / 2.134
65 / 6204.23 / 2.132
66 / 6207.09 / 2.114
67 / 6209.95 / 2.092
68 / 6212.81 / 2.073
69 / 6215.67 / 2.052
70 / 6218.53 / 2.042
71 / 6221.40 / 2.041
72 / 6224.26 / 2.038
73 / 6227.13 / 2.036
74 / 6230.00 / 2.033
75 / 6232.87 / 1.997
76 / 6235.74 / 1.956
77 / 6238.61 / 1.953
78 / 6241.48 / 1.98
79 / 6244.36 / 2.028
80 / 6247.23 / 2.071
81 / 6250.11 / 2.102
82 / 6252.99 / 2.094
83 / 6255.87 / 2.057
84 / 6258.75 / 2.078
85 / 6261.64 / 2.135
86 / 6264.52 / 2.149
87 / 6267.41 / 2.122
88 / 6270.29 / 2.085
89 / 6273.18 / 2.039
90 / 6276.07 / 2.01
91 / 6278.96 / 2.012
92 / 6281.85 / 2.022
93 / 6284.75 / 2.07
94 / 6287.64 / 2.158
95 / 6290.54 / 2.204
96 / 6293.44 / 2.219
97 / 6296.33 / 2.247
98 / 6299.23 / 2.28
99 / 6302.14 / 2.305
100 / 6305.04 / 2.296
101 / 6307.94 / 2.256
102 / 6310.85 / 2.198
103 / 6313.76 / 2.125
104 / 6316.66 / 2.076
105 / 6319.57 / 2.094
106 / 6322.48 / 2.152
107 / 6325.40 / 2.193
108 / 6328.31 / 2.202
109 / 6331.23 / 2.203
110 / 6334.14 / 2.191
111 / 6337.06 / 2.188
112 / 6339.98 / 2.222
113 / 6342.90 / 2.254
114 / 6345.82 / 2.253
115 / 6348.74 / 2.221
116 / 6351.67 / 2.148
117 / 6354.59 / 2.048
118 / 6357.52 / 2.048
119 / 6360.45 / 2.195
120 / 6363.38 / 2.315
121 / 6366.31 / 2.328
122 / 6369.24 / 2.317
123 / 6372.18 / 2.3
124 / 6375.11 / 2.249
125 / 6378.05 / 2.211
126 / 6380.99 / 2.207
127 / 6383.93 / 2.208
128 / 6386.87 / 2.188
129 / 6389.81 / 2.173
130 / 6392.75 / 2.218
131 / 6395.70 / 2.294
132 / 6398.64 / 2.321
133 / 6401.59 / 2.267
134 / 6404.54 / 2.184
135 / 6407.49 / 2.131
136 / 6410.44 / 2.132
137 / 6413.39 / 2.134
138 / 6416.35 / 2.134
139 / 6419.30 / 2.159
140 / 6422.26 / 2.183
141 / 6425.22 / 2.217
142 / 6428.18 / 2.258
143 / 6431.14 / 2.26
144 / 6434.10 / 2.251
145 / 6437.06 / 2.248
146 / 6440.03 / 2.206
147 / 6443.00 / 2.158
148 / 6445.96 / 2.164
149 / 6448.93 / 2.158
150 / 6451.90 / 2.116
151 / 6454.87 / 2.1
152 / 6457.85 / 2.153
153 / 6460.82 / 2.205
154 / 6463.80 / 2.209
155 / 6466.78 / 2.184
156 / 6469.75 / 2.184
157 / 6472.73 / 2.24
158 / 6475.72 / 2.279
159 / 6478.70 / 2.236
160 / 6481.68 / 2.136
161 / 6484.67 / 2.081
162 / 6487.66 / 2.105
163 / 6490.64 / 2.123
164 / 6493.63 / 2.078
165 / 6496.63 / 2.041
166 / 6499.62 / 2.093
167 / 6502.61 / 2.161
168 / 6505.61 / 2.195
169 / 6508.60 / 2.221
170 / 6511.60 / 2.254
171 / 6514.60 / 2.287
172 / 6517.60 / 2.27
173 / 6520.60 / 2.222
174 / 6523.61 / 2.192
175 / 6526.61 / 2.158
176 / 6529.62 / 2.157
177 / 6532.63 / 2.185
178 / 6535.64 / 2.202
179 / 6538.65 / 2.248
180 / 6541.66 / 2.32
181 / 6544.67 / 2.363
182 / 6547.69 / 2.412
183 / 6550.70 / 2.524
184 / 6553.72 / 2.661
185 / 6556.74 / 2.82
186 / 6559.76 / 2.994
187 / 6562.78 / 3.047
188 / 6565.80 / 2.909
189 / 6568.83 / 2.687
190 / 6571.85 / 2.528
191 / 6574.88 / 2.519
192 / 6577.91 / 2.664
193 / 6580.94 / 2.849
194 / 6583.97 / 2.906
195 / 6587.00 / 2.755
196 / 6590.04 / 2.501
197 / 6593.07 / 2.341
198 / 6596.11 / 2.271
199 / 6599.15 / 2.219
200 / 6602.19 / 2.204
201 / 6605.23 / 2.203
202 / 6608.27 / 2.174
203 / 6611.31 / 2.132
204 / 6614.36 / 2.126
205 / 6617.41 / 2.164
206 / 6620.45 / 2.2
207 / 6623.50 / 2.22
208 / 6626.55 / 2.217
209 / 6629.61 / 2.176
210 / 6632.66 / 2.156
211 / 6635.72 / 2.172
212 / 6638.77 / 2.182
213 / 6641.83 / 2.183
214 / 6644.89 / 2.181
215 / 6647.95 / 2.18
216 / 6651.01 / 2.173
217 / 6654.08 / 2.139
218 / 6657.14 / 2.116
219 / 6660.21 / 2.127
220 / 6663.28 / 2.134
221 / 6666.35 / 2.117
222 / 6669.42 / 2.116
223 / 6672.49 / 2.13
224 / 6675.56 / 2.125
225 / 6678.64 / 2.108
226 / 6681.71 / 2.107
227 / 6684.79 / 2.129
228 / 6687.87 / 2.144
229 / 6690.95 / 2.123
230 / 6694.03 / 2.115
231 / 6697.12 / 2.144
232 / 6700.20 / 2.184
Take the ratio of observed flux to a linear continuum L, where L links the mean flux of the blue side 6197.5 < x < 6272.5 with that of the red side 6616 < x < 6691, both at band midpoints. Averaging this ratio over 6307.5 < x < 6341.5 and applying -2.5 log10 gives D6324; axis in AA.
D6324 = -0.04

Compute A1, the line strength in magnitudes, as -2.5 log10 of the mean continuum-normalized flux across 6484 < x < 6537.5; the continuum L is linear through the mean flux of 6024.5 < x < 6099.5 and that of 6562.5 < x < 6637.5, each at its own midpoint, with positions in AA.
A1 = 0.096 mag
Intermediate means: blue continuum 2.21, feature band 2.17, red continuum 2.4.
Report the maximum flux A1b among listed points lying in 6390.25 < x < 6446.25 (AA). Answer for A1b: 2.321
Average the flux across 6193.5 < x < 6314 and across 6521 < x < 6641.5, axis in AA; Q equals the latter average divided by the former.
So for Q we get 1.1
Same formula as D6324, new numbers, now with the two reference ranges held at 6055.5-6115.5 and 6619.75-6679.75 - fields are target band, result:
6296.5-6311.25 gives -0.052 mag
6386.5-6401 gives -0.041 mag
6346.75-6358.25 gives 0.018 mag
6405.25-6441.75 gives -0.016 mag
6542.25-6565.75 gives -0.238 mag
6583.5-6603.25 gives -0.133 mag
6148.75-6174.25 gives 0.038 mag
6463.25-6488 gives -0.013 mag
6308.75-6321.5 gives 0.016 mag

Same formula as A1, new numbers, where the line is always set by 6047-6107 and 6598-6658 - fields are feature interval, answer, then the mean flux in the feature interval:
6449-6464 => 0.01 mag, 2.15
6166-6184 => 0.03 mag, 2.13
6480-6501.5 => 0.04 mag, 2.1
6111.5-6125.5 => -0.01 mag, 2.21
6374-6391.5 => -0.01 mag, 2.21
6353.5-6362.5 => 0.04 mag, 2.11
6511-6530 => -0.02 mag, 2.22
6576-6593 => -0.23 mag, 2.7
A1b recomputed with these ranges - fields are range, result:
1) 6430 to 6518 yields 2.287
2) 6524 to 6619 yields 3.047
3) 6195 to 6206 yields 2.134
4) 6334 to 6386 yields 2.328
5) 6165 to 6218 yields 2.195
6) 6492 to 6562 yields 2.994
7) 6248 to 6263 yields 2.135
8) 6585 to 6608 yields 2.755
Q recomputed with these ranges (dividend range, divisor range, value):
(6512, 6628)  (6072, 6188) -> 1.13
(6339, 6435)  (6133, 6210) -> 1.04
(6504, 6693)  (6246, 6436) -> 1.06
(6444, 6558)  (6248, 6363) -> 1.03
